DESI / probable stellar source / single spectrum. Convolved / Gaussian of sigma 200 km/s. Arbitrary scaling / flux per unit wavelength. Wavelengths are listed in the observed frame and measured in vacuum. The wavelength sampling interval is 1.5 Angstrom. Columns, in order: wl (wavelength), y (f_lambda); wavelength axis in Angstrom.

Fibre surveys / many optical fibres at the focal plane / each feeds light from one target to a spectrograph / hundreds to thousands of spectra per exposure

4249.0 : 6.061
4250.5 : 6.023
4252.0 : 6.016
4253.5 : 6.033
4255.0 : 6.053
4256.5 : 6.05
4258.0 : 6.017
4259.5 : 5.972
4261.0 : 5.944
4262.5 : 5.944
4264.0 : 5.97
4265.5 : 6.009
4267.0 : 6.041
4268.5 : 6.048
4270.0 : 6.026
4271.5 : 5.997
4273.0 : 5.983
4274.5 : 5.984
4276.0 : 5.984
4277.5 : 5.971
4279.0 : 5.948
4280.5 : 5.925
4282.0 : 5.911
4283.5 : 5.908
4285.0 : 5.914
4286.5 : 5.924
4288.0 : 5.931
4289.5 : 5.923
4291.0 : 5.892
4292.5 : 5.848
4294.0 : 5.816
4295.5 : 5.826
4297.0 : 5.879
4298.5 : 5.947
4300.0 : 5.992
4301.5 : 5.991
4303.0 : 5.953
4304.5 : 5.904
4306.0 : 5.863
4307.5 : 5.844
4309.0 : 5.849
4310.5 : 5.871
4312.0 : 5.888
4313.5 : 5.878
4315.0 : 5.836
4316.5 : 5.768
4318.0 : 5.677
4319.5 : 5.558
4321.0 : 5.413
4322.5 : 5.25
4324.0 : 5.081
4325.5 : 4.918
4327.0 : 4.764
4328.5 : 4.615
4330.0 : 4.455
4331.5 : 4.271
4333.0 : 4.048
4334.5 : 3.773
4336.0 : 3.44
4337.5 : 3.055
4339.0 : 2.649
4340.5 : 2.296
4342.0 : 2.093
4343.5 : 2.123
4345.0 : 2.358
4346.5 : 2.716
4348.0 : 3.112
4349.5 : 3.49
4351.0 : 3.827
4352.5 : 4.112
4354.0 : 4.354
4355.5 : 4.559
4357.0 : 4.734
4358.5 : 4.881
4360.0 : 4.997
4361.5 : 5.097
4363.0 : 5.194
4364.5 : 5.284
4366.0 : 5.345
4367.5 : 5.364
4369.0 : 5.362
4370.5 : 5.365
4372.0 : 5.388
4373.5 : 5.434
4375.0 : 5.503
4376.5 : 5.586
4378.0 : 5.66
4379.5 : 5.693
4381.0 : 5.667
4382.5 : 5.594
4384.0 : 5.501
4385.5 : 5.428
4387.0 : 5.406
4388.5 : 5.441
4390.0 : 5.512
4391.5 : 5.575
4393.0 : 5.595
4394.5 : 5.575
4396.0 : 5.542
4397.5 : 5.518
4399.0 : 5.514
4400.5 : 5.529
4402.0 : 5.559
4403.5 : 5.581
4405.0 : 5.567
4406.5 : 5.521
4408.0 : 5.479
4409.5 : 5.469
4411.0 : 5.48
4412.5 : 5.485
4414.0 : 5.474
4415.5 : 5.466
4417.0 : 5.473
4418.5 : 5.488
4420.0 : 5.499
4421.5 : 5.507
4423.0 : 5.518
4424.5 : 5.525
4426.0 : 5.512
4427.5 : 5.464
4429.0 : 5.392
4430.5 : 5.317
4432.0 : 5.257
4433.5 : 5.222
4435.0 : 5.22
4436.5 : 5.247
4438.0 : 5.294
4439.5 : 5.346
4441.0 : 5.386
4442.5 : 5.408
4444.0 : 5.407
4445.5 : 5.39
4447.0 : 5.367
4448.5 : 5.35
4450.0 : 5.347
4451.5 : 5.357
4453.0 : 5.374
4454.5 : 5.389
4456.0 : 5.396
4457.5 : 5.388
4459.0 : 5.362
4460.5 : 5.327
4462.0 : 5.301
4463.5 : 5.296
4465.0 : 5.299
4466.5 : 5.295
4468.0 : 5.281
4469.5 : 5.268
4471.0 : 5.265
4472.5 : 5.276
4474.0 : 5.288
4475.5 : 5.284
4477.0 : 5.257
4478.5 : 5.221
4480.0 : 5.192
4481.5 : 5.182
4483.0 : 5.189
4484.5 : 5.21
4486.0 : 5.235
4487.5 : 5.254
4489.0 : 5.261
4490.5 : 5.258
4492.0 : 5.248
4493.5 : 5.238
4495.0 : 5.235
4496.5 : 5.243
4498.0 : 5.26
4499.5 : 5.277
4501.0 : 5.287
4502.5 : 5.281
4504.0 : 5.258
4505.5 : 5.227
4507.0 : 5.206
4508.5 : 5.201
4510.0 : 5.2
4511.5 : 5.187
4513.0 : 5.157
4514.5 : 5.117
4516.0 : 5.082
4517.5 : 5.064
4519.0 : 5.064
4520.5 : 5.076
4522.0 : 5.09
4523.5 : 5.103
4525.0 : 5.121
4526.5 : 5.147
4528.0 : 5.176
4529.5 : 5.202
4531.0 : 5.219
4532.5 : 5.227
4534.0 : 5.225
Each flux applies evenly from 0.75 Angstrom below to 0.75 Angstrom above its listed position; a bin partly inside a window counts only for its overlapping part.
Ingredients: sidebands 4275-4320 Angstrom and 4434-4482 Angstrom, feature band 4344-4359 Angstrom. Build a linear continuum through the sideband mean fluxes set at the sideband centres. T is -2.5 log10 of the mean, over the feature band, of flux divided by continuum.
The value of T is 0.45 mag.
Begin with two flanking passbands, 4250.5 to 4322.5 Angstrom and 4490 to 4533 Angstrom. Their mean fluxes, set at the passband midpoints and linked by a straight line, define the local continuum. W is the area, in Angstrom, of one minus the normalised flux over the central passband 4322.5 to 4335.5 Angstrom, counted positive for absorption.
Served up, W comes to 2.8 Angstrom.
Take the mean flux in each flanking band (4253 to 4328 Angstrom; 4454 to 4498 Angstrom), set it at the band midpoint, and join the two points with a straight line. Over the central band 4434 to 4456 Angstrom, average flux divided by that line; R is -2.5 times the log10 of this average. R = 0.00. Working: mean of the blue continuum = 5.83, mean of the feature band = 5.35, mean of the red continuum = 5.27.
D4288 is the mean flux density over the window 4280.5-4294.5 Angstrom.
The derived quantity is 5.9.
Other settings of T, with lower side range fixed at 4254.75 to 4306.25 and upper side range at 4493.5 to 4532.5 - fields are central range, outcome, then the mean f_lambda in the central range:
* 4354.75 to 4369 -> 0.12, 5.07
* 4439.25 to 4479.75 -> 0.01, 5.33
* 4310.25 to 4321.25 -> 0.02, 5.74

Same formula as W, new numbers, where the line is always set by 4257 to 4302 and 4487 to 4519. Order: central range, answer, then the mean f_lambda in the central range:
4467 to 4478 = 0.1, 5.27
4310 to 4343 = 7.2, 4.54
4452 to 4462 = 0.0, 5.37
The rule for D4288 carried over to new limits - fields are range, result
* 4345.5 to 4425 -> 5.21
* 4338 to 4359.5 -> 3.39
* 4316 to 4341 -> 4.42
